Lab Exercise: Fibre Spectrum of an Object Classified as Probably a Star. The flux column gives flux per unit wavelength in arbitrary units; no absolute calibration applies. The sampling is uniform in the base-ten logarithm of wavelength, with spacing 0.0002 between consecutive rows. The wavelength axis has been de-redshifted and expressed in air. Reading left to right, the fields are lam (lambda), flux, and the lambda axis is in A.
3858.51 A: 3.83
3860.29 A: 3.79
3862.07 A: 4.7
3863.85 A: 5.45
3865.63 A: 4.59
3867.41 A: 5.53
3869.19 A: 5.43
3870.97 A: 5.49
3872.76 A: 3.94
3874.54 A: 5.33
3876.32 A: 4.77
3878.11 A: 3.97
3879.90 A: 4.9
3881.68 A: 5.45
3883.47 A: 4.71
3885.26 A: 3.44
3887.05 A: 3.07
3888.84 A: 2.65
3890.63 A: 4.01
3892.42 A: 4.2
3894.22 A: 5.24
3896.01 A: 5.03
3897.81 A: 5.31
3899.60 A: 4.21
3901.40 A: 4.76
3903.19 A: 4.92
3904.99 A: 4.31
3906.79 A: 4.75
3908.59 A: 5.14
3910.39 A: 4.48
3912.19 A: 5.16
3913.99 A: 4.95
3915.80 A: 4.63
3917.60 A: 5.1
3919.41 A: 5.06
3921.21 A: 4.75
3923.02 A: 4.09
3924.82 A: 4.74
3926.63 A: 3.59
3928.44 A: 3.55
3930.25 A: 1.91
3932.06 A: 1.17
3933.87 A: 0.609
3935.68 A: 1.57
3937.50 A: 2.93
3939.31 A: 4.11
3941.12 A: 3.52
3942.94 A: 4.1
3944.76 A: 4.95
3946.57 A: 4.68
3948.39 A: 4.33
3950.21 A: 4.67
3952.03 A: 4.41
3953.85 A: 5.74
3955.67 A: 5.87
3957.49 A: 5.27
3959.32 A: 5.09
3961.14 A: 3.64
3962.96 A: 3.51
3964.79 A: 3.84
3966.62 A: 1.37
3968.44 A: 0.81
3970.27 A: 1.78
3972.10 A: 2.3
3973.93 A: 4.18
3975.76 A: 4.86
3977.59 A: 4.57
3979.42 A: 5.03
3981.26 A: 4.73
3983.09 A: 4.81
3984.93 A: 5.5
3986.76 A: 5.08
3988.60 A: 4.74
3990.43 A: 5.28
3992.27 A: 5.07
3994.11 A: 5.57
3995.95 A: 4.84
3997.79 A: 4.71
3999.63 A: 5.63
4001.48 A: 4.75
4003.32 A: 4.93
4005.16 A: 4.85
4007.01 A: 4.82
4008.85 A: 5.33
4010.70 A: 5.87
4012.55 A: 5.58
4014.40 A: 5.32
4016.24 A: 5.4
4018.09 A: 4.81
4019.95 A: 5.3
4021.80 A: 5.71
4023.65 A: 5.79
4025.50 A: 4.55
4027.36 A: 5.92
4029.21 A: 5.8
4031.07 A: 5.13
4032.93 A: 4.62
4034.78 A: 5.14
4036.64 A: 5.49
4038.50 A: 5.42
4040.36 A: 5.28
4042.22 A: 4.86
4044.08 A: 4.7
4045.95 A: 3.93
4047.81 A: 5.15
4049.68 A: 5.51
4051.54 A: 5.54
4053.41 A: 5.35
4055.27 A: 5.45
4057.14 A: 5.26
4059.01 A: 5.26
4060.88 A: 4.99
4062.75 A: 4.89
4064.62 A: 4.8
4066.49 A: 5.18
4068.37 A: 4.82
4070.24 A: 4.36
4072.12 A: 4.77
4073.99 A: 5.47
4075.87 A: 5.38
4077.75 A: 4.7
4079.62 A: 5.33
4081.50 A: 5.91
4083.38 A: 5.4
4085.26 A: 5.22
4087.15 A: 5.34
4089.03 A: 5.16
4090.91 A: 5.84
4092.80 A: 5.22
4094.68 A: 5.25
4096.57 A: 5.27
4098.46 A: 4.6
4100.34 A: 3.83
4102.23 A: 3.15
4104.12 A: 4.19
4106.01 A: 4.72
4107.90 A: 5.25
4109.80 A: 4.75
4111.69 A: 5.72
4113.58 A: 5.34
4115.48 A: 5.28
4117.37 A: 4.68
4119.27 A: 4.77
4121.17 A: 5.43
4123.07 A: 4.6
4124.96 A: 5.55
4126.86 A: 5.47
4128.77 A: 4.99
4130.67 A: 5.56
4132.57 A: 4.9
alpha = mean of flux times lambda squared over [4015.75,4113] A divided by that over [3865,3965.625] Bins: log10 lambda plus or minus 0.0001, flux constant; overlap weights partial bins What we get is 1.28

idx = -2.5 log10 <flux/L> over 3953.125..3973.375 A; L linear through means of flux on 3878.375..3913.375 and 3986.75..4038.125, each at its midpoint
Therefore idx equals 0.35 mag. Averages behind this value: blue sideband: 4.51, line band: 3.55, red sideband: 5.22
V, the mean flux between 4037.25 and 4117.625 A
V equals 5.04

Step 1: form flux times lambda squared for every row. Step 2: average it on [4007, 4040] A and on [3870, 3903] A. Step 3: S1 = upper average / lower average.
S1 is 1.28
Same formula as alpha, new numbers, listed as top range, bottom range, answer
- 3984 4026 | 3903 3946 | 1.39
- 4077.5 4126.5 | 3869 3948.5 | 1.32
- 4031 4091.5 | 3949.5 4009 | 1.20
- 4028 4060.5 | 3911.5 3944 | 1.51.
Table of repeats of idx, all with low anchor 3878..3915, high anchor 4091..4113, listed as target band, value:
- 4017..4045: -0.12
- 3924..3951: 0.34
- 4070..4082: -0.09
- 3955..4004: 0.07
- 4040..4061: -0.09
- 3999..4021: -0.12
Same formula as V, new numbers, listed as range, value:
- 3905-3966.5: 4.09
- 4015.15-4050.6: 5.18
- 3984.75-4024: 5.21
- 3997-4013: 5.15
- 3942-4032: 4.71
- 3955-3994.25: 4.19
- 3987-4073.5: 5.14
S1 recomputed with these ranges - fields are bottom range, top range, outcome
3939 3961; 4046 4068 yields 1.15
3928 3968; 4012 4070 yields 1.49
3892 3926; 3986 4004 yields 1.11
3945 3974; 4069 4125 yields 1.39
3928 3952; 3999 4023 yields 1.66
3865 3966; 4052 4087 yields 1.30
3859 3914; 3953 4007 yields 1.01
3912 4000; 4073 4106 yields 1.30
